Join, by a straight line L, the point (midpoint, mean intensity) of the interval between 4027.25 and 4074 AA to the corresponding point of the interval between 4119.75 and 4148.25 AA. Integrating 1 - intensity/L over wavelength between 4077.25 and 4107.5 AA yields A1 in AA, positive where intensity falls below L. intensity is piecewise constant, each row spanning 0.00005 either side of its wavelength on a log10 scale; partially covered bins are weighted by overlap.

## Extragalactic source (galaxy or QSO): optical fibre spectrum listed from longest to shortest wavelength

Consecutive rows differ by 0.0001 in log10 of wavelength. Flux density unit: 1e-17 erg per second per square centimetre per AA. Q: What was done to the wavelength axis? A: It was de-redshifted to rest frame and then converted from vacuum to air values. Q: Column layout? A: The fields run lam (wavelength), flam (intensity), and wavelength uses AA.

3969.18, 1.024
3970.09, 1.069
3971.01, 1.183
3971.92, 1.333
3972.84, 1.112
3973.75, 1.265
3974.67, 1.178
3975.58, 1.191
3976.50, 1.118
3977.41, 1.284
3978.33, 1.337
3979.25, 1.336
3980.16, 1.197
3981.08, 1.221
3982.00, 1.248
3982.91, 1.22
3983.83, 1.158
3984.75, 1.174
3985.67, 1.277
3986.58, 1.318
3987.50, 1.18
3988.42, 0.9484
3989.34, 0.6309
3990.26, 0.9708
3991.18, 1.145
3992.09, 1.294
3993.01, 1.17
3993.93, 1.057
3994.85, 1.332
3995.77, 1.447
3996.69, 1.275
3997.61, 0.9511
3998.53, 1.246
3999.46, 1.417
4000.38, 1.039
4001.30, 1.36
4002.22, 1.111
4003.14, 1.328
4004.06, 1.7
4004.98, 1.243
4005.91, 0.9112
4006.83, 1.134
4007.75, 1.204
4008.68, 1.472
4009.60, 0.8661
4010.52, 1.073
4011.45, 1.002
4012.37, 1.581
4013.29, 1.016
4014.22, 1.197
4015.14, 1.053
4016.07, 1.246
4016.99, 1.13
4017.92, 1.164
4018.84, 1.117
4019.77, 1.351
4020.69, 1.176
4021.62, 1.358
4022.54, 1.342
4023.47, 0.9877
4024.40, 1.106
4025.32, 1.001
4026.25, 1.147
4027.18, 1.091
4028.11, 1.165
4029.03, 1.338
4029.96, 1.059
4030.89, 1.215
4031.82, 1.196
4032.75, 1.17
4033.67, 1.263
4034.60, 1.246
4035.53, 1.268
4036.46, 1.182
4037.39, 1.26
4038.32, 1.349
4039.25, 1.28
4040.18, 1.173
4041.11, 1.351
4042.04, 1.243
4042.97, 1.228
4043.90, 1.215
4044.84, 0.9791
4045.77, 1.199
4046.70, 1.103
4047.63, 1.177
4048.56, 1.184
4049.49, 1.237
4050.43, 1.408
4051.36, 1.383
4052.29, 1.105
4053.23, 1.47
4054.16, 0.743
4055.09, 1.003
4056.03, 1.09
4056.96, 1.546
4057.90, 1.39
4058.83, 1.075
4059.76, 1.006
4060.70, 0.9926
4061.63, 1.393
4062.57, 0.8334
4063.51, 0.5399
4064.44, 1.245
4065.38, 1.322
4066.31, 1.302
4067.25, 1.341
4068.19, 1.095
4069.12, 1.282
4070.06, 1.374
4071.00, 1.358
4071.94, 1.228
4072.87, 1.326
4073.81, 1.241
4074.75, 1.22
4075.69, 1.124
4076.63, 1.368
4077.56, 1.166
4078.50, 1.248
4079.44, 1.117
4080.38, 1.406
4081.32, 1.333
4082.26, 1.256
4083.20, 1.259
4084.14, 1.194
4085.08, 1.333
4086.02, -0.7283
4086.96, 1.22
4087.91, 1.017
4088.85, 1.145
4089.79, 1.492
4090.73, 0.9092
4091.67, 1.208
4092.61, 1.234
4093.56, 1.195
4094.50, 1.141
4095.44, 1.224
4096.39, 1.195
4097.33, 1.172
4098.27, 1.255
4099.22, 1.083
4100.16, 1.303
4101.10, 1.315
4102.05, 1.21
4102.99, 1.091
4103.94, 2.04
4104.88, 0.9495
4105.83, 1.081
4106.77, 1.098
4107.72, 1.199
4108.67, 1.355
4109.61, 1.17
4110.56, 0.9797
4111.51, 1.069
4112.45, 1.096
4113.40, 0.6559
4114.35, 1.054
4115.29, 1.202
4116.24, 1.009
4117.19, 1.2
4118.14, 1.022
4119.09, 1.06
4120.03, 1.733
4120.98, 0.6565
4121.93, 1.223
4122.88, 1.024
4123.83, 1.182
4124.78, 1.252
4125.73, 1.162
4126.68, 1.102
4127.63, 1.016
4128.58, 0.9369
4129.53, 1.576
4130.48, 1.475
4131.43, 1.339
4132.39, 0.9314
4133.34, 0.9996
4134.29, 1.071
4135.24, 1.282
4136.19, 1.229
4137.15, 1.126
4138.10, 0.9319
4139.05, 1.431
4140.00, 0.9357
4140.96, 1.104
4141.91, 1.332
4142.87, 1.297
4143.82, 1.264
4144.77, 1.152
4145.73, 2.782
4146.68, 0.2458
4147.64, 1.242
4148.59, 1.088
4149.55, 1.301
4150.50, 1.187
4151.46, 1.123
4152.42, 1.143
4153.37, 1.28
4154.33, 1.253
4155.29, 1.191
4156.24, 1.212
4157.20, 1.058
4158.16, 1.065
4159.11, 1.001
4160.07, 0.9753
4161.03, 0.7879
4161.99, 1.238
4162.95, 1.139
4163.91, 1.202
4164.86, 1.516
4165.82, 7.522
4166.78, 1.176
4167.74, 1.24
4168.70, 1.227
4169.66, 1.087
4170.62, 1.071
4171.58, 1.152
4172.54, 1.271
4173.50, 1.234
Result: 1.0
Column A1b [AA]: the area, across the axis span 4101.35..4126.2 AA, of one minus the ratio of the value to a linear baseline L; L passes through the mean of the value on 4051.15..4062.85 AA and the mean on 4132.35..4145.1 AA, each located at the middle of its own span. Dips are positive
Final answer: 0.22 AA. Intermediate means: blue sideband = 1.16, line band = 1.15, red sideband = 1.16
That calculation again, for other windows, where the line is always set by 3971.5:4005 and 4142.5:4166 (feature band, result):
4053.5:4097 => 4.8 AA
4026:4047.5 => 0.9 AA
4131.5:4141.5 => 1.8 AA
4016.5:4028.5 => 0.8 AA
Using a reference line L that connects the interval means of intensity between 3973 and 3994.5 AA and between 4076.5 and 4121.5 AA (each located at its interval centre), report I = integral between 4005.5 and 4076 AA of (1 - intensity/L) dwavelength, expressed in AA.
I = -1.9 AA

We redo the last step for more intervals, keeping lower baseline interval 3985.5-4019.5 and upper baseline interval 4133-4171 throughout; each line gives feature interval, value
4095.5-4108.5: 0.5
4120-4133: 1.5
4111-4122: 1.9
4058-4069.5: 1.1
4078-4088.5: 1.7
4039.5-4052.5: 0.1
